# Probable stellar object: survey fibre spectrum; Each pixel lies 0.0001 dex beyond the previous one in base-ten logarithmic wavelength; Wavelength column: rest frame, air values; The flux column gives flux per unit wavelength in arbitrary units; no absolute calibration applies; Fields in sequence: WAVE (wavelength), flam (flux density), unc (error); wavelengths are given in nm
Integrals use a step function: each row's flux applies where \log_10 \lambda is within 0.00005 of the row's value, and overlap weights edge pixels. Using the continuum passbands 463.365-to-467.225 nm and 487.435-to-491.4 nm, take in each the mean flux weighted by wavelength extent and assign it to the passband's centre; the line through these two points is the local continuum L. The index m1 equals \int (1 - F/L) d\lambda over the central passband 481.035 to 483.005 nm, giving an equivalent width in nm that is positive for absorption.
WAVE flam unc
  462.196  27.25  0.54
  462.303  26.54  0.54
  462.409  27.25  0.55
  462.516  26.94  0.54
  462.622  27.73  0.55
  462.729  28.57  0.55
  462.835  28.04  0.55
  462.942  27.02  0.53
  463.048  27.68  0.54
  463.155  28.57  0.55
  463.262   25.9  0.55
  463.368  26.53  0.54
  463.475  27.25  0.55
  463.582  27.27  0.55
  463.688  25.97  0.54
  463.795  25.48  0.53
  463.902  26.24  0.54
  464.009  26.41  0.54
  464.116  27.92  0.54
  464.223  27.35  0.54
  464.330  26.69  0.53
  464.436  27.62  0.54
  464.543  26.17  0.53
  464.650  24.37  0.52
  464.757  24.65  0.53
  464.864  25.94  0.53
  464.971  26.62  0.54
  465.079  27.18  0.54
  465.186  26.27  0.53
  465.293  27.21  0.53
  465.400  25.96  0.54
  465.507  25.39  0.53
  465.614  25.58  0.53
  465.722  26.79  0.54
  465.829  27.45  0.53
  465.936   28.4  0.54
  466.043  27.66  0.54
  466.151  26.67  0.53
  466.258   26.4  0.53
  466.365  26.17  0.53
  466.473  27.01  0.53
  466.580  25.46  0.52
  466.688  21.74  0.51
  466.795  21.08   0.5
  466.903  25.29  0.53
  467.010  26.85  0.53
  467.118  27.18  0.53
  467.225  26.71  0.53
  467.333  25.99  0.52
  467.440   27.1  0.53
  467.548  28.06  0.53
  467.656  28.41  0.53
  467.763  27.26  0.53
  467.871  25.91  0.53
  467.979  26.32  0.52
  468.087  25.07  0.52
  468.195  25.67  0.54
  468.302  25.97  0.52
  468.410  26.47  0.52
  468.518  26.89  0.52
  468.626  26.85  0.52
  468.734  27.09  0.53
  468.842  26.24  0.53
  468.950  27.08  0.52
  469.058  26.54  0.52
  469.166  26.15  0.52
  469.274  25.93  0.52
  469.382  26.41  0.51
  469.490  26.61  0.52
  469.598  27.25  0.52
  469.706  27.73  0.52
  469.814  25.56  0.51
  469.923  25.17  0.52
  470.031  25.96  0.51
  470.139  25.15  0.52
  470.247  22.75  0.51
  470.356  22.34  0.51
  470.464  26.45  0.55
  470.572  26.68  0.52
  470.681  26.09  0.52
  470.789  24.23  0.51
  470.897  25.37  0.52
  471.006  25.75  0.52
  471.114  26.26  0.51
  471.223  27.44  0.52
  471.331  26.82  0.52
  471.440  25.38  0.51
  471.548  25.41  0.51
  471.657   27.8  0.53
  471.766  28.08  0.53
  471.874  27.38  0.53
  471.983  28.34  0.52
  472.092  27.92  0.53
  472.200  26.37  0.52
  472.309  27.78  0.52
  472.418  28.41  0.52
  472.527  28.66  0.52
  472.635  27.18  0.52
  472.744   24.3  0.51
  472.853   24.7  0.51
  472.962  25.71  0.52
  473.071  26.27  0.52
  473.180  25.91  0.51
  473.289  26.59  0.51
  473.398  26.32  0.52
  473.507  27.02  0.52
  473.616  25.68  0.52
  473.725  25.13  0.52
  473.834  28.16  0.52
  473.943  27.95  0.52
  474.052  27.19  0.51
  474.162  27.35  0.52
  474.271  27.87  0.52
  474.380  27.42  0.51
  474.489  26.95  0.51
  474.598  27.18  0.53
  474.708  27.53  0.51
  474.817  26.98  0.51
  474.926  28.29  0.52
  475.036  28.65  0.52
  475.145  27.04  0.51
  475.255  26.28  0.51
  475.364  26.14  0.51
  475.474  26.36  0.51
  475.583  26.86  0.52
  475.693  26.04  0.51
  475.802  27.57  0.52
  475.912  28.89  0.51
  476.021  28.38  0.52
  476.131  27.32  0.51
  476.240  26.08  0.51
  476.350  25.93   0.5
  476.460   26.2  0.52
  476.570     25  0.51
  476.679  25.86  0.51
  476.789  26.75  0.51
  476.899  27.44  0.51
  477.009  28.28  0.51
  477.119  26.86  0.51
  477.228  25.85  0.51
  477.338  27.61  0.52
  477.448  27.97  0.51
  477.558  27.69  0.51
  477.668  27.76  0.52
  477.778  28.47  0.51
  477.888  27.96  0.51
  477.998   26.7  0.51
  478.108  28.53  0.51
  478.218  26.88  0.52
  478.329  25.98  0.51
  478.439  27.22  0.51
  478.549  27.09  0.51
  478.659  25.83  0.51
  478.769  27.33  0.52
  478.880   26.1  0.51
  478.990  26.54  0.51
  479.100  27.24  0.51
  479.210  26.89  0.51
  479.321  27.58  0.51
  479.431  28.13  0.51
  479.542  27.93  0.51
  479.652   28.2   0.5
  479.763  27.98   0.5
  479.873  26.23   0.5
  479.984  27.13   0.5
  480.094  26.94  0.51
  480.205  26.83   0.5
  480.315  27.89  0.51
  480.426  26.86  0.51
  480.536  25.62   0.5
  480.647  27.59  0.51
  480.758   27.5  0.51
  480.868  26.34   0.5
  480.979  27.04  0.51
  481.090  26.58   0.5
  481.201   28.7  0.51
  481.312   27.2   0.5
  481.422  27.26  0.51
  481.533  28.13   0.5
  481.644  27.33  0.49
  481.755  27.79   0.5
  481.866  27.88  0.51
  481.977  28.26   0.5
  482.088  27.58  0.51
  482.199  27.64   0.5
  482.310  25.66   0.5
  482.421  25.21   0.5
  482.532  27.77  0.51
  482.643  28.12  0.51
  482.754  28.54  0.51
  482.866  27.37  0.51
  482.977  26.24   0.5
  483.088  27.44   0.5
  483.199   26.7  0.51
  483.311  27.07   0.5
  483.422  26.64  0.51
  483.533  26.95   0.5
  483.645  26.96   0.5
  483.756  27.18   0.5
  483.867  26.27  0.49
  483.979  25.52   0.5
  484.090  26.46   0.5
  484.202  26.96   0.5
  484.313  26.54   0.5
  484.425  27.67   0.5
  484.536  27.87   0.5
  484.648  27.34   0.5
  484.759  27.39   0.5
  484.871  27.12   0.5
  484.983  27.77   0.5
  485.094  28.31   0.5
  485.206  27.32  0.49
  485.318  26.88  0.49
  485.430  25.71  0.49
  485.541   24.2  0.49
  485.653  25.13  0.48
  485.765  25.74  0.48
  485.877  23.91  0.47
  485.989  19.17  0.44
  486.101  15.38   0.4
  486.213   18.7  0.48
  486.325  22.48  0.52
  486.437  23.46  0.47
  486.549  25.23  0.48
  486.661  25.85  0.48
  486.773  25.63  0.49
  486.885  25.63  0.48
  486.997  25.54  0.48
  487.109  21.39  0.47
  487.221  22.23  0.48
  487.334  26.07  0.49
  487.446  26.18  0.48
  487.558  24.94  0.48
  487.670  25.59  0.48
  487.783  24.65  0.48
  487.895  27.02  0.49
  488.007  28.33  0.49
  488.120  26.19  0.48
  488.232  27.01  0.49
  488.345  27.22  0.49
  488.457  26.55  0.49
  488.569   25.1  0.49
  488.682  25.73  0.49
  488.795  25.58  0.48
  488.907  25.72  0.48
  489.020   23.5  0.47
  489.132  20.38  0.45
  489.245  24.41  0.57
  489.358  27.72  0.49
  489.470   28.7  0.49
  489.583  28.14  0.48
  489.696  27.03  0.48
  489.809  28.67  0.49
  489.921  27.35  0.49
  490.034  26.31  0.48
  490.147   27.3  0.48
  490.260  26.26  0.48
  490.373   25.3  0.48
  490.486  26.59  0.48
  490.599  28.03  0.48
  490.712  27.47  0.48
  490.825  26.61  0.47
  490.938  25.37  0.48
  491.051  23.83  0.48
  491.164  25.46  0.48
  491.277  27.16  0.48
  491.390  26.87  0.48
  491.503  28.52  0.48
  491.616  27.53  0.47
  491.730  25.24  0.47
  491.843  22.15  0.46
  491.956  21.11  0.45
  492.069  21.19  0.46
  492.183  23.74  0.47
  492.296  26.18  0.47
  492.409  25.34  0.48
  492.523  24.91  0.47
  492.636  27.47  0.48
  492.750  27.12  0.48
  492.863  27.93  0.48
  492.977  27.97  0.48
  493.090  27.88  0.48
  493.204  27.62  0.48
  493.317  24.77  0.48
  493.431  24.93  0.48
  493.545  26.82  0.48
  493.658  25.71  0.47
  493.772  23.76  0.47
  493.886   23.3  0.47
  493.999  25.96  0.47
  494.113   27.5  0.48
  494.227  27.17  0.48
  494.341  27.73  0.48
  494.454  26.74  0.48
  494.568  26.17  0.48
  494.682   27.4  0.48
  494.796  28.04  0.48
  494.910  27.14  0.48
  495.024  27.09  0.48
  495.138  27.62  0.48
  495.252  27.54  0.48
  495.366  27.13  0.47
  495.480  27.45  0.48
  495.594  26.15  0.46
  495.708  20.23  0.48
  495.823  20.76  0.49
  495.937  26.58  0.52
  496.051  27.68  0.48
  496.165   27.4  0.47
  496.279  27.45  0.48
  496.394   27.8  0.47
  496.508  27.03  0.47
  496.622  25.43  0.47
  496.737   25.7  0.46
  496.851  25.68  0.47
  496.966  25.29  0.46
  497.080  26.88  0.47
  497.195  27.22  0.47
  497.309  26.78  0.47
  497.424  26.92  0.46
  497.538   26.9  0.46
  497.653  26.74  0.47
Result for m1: -0.09 nm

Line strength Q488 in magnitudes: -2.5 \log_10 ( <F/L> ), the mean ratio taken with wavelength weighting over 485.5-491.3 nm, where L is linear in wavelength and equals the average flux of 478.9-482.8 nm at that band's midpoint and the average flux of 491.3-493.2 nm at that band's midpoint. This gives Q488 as 0.04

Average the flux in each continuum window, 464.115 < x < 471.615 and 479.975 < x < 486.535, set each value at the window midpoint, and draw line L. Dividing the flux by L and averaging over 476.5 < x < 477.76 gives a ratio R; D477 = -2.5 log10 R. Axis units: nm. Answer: -0.03 mag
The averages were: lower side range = 26.2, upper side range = 26.3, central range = 27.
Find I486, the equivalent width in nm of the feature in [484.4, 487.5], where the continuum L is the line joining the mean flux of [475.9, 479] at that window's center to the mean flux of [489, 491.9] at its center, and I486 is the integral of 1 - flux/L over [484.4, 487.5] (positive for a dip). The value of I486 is 0.20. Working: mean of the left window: 27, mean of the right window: 26.3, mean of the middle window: 24.8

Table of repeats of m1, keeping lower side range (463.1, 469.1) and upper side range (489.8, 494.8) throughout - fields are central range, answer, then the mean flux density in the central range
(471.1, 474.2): -0.06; 26.8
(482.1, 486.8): 0.06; 25.9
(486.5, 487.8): 0.06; 24.9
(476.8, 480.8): -0.15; 27.2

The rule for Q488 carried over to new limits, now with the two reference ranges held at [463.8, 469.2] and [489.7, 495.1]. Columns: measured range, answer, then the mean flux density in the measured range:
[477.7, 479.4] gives -0.03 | 27.1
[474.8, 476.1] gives -0.04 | 27.3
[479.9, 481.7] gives -0.04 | 27.2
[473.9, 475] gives -0.05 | 27.5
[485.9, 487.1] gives 0.16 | 22.7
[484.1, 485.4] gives -0.04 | 27.3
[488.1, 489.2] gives 0.04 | 25.3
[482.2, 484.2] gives -0.02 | 26.9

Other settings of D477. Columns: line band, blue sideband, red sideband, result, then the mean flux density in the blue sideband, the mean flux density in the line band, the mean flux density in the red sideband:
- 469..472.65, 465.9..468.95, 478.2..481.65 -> 0.005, 26.3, 26.4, 27.1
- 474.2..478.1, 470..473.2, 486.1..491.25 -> -0.046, 26.2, 27.2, 25.5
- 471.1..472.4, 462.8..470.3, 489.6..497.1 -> -0.033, 26.4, 27.1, 26.2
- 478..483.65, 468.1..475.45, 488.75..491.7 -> -0.029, 26.5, 27.2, 26.4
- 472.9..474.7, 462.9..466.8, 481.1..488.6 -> -0.023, 26.4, 26.8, 26.1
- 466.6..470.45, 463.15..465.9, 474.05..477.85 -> 0.031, 26.5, 26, 27.1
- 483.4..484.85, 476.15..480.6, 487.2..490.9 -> -0.013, 27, 26.9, 26.2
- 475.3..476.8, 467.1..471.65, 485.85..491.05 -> -0.034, 26.2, 26.7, 25.2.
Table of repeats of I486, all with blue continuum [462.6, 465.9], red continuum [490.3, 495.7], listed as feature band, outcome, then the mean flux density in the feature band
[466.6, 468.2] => 0.04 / 25.9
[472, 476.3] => -0.08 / 27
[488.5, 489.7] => 0.03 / 25.6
